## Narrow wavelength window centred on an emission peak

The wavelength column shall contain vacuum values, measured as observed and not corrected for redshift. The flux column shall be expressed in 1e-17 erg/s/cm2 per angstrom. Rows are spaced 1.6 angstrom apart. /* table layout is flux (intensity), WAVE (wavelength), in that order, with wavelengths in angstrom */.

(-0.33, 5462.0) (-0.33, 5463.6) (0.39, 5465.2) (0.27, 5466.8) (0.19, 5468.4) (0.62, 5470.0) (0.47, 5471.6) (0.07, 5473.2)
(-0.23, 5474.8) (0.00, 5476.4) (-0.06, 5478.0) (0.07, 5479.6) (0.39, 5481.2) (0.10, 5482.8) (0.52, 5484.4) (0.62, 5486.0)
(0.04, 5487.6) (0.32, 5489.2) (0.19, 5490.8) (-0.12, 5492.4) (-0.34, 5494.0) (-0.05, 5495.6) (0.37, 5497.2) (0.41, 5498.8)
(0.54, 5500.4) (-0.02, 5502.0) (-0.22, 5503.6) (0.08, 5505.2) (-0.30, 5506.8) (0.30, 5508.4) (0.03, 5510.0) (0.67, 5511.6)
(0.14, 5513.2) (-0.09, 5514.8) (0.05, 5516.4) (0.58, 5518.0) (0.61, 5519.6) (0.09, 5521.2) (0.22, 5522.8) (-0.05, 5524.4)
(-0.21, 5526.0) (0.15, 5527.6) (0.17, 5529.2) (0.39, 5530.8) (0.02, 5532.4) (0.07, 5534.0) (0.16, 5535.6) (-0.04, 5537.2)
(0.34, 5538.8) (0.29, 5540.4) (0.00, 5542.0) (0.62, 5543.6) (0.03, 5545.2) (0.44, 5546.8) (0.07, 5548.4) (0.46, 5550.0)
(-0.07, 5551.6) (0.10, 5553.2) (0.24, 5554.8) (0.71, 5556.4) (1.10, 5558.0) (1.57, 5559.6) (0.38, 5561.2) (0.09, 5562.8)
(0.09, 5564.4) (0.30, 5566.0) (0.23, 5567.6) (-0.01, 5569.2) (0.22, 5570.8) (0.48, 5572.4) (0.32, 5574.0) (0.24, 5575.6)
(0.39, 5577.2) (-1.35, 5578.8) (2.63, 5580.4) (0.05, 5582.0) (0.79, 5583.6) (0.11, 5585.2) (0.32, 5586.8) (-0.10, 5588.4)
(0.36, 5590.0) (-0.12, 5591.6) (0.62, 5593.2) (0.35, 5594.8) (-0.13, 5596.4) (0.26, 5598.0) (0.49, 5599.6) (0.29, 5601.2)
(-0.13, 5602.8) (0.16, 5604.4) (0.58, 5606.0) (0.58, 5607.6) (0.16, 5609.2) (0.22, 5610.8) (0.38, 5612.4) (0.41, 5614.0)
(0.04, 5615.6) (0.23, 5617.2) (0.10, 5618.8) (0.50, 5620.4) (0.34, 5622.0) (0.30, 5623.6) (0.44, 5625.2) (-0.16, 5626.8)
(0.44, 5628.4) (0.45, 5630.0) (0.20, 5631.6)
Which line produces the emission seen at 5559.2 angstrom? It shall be H-beta 4861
